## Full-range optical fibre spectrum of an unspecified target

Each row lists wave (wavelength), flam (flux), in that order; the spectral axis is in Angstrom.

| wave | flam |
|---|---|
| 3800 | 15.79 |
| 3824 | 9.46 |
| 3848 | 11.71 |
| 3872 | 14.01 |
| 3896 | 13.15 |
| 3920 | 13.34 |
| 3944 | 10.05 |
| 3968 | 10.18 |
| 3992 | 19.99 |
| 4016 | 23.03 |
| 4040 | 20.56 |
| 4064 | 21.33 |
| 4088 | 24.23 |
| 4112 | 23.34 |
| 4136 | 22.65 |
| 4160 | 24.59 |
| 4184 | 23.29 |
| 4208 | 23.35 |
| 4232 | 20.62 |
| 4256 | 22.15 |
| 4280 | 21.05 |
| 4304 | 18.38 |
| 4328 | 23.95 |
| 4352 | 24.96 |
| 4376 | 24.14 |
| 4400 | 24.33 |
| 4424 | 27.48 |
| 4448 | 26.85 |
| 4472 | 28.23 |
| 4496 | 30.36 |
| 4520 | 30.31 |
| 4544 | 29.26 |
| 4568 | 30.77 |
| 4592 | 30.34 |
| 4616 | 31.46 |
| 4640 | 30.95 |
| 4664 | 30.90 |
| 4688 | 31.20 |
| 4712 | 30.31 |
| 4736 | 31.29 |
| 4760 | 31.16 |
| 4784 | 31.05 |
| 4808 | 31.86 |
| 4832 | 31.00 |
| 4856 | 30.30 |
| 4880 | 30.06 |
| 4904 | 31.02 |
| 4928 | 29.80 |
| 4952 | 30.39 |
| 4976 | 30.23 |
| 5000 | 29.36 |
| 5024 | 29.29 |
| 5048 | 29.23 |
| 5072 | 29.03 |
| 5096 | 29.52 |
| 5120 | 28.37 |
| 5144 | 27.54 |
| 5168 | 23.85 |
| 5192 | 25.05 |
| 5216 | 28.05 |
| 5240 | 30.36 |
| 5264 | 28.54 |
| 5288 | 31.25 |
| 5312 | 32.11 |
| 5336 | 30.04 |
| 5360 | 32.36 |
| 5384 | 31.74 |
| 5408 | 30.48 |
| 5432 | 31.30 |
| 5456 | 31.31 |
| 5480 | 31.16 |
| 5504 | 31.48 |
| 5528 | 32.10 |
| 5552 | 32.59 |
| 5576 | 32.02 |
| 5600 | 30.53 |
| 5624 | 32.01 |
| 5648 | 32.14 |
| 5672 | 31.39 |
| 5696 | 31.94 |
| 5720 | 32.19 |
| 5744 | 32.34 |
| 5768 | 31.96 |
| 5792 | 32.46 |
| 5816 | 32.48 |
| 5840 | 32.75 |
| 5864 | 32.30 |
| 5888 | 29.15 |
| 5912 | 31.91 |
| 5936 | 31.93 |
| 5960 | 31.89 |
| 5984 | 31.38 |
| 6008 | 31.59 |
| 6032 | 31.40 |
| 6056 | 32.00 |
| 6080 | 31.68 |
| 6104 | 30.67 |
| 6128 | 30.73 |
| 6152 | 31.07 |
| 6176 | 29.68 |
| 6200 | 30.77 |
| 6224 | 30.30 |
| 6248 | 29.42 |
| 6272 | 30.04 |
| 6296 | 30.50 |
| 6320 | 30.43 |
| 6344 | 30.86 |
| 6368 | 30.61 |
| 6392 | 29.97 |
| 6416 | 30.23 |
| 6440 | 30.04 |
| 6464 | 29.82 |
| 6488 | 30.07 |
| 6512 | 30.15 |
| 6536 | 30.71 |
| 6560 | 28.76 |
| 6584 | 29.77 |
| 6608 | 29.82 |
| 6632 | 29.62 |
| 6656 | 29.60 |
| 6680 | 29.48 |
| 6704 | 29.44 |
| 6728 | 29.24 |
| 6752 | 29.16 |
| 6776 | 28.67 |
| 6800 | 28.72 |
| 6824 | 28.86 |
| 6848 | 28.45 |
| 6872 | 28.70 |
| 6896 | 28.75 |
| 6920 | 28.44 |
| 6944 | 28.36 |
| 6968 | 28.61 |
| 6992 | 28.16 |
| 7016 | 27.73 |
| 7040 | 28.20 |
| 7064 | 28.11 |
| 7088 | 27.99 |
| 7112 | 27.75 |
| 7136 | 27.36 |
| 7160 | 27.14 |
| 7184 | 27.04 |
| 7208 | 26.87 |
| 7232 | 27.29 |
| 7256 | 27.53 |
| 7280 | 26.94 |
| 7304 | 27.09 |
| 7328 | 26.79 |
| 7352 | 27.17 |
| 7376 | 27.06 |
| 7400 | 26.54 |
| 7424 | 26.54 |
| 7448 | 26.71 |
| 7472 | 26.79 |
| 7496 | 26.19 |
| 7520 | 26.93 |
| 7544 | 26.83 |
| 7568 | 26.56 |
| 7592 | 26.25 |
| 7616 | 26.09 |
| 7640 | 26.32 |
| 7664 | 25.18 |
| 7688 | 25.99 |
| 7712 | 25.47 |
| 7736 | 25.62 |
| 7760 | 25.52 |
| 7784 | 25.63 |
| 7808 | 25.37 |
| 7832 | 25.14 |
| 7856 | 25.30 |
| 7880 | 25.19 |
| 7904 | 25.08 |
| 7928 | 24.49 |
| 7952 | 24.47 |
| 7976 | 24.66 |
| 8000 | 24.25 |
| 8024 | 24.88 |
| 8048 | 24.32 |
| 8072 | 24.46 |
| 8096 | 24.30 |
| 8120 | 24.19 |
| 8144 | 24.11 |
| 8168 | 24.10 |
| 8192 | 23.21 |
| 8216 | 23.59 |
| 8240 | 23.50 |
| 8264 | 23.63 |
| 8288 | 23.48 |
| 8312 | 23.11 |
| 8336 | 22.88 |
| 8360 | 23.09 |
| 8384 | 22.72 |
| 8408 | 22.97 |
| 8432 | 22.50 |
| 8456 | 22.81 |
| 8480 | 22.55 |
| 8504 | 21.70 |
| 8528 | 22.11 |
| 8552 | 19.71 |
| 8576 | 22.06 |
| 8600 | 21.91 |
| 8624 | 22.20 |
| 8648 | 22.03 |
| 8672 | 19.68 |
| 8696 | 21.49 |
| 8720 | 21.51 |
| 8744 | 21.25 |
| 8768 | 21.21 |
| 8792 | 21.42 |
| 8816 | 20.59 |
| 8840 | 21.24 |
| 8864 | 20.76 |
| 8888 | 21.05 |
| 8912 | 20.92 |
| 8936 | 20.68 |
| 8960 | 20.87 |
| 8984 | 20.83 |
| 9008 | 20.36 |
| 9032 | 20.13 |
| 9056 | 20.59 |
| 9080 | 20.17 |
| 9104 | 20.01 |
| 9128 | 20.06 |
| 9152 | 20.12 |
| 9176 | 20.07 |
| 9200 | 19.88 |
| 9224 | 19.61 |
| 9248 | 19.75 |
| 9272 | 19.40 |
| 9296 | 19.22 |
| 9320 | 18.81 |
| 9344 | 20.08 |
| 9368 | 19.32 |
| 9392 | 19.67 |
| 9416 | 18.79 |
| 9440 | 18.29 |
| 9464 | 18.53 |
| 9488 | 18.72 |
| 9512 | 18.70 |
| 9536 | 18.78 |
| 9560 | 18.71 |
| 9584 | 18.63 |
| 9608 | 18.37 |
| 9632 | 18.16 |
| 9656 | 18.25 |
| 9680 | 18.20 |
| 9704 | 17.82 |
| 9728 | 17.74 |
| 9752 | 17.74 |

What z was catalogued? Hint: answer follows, 0.000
